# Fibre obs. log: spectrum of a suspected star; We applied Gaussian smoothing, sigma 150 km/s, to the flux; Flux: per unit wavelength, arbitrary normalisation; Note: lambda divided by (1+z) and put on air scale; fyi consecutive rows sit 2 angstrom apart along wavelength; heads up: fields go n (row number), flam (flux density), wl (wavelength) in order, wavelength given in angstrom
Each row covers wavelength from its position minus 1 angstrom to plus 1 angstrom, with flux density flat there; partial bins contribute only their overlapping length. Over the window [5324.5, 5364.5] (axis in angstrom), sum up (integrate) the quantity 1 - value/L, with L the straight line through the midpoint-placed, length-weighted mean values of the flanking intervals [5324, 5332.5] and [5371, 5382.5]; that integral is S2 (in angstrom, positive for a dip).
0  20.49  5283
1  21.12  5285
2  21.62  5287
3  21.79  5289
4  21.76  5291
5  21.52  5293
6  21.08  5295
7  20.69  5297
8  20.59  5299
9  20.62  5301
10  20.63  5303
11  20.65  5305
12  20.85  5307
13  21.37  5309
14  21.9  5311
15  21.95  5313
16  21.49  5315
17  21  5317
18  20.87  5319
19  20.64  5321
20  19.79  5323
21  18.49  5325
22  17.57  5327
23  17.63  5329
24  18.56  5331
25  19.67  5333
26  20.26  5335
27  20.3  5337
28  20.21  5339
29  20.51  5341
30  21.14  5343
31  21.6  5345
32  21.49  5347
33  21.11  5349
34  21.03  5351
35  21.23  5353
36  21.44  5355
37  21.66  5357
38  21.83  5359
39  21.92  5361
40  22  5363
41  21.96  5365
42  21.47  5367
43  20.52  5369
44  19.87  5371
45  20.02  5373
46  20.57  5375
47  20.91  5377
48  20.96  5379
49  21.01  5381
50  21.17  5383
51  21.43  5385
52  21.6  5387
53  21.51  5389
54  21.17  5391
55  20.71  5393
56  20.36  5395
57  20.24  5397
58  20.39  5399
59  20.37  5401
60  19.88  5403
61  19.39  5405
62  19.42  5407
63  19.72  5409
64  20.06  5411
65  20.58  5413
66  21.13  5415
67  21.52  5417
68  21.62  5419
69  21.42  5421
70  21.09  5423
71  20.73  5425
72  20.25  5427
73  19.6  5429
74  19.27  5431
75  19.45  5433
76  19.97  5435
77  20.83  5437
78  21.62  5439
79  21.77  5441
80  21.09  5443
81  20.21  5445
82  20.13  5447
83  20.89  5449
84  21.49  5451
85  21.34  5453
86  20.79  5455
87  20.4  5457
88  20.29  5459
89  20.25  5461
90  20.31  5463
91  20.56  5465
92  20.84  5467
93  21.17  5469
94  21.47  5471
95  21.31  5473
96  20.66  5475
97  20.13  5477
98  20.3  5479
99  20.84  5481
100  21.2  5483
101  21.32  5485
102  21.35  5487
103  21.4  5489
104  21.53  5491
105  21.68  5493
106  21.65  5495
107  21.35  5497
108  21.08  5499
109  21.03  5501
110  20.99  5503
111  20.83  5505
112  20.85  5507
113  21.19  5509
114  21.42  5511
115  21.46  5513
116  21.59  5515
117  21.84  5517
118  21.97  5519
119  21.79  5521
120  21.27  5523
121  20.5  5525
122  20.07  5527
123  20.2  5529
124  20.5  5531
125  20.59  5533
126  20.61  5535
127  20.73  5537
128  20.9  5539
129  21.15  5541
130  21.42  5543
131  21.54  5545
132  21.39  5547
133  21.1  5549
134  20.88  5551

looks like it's -3.2 angstrom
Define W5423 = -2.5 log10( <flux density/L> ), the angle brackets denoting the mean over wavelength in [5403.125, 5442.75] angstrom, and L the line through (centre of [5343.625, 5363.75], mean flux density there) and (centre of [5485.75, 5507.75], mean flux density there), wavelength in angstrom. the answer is 0.05 mag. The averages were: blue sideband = 21.5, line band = 20.5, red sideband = 21.3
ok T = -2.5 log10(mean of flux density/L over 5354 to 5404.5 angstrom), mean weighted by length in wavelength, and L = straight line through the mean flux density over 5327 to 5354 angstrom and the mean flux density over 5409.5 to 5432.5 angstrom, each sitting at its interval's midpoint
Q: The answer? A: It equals -0.03 mag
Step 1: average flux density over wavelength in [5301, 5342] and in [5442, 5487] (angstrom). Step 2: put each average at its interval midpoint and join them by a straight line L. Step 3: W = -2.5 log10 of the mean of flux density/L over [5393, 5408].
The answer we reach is 0.03 mag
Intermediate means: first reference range 20.2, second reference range 20.8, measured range 20.1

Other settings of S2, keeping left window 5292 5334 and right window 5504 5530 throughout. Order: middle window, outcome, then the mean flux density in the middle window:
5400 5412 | 0.5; 19.8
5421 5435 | 0.4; 20.2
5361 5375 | -0.3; 21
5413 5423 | -0.3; 21.3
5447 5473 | 0.2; 20.8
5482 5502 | -0.3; 21.4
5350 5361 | -0.5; 21.5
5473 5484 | 0.2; 20.7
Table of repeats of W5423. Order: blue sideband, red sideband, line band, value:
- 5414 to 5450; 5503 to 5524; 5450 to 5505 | 0.005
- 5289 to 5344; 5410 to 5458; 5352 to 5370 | -0.052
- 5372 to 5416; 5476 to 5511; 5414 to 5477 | 0.005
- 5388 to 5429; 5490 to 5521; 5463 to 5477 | 0.010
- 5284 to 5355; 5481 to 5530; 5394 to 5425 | 0.023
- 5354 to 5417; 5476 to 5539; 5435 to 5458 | 0.002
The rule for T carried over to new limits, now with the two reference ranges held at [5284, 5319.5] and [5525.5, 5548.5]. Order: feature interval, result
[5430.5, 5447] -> 0.02 mag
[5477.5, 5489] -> 0.00 mag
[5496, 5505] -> -0.01 mag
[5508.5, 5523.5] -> -0.04 mag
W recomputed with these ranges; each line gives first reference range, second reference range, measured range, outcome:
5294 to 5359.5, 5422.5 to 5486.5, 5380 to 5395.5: -0.03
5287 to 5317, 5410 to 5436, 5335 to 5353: 0.00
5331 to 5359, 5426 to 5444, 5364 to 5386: -0.01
